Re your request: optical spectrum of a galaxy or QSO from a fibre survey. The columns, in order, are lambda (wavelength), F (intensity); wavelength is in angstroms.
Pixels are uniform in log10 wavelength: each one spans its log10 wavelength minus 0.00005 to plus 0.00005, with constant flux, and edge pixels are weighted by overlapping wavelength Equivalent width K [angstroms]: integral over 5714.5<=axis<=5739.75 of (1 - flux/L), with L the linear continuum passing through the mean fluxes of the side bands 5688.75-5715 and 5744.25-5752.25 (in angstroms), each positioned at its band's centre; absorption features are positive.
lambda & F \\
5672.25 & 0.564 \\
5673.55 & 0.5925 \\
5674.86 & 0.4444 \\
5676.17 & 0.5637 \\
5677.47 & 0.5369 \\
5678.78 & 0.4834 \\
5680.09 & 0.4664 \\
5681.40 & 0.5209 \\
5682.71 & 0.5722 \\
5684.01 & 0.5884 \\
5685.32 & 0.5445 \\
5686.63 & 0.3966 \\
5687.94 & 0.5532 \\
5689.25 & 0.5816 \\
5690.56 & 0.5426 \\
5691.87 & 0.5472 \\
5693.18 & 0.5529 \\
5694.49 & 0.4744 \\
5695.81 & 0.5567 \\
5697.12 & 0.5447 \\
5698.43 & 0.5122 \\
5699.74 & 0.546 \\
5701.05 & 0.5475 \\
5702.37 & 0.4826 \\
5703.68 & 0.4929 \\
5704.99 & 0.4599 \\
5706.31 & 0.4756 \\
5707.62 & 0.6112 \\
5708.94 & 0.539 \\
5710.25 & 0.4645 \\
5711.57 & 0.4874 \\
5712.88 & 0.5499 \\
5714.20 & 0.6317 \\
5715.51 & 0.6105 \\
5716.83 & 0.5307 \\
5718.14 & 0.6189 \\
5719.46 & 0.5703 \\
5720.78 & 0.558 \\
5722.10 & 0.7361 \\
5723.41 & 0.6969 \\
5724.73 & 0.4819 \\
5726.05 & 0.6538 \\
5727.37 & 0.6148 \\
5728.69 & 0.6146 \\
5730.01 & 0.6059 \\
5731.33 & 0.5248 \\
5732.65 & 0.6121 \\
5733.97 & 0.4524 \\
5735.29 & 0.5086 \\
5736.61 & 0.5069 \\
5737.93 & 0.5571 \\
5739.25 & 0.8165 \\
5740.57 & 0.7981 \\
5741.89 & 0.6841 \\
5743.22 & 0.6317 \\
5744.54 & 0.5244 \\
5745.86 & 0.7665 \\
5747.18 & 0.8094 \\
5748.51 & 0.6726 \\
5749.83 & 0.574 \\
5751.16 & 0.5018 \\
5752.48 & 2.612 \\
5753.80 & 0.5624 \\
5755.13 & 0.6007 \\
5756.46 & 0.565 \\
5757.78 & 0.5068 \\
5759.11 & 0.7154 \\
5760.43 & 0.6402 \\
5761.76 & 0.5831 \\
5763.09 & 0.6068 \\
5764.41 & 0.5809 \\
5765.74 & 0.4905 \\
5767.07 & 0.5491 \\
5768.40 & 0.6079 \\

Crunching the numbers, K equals 2.2 angstroms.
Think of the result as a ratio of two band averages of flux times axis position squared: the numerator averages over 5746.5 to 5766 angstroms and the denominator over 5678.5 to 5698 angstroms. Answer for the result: 1.43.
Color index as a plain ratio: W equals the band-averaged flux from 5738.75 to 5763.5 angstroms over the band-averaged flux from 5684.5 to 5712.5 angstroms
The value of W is 1.4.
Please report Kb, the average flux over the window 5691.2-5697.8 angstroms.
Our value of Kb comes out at 0.535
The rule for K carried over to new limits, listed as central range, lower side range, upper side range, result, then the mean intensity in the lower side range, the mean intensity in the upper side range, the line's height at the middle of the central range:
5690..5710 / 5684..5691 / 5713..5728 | 1.2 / 0.529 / 0.607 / 0.559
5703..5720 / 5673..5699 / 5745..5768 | 1.6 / 0.528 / 0.722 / 0.599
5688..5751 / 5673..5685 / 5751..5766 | 6.5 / 0.53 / 0.762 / 0.648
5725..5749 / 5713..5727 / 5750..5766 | 1.5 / 0.607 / 0.748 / 0.67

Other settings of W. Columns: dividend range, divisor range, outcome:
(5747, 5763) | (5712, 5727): 1.28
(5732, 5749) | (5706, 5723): 1.12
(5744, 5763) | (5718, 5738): 1.30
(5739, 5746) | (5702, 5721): 1.28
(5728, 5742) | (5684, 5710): 1.15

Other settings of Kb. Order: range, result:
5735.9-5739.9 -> 0.625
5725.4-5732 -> 0.602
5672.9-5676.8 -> 0.533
